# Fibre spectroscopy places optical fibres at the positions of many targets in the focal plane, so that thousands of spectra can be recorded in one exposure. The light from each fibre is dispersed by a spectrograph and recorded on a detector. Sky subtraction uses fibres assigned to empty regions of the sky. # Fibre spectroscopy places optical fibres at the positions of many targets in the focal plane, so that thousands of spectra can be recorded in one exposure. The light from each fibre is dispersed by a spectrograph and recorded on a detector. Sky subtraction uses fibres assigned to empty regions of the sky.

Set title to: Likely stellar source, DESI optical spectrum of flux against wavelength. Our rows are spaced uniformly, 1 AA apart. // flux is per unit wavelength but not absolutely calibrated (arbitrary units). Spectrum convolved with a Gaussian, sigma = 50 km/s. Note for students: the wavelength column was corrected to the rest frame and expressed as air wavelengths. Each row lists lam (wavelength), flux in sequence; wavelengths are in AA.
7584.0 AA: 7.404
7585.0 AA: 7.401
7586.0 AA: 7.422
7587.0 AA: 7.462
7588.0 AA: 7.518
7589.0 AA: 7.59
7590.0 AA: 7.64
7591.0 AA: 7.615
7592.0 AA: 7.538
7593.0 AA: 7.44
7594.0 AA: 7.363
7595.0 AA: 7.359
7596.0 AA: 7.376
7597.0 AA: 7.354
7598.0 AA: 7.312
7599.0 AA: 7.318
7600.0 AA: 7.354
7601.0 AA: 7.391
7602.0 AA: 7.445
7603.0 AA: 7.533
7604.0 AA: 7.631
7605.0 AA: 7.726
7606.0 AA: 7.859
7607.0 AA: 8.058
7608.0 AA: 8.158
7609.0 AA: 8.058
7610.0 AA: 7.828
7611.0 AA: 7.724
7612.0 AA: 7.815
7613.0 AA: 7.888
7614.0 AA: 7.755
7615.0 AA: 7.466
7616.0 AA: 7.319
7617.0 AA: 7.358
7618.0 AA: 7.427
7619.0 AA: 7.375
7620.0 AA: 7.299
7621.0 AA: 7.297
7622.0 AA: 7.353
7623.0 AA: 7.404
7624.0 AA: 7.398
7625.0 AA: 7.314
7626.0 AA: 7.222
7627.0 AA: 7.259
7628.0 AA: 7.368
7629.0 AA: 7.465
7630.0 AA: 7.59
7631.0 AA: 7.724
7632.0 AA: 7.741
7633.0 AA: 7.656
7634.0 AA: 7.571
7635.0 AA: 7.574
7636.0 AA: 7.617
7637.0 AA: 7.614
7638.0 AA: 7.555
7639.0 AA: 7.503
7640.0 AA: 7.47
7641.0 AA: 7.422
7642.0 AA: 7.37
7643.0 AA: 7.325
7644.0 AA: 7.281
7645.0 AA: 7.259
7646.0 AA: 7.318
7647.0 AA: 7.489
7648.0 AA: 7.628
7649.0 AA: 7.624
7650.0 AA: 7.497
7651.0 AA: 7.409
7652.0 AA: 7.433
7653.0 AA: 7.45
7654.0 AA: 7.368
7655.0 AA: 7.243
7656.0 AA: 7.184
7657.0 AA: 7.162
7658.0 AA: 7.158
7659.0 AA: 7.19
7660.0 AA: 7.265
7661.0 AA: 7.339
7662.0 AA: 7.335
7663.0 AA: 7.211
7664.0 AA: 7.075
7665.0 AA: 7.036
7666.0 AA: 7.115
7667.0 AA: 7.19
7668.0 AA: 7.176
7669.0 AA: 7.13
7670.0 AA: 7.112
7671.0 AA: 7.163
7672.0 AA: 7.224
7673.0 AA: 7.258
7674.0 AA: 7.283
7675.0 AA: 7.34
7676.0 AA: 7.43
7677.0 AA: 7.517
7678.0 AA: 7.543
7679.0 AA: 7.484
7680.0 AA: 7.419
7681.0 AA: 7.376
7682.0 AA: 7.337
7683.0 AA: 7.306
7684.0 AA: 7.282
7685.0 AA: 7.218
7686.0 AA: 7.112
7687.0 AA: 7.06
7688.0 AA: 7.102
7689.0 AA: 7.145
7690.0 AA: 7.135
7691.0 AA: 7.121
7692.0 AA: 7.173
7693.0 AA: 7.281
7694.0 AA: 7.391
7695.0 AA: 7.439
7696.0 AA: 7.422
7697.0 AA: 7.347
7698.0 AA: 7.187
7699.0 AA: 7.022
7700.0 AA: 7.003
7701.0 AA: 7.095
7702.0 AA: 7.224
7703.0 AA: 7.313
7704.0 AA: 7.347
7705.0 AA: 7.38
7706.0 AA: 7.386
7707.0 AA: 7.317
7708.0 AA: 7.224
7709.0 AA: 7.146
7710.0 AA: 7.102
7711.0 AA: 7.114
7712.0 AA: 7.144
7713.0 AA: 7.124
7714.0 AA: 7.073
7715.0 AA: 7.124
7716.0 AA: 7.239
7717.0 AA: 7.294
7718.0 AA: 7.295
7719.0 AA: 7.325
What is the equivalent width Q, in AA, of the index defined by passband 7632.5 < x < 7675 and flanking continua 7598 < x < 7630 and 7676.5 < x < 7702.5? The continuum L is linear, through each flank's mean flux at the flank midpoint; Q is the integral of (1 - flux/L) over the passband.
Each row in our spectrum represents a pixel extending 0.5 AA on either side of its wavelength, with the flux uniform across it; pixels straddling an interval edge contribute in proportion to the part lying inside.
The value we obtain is 0.31 AA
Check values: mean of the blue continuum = 7.54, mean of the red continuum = 7.26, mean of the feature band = 7.34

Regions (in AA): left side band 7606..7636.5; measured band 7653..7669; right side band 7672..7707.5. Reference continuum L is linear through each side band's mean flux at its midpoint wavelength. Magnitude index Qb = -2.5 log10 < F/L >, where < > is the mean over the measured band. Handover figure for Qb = 0.03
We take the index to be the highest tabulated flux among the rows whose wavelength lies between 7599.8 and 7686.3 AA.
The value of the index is 8.158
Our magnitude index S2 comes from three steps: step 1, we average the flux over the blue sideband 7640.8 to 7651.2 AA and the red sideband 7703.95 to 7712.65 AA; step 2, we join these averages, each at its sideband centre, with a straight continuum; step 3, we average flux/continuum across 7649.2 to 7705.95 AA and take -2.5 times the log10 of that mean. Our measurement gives 0.01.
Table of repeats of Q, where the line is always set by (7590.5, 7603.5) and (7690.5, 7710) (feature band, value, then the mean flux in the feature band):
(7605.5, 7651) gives -1.07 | 7.54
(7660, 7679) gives 0.11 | 7.26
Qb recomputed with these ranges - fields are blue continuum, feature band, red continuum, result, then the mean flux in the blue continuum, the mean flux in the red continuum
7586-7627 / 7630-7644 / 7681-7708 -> -0.02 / 7.53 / 7.24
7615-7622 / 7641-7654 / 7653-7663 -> -0.02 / 7.35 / 7.26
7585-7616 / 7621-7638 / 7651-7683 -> 0.00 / 7.59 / 7.28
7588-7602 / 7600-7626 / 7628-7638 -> -0.01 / 7.44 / 7.6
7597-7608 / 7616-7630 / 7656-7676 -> 0.01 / 7.58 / 7.2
